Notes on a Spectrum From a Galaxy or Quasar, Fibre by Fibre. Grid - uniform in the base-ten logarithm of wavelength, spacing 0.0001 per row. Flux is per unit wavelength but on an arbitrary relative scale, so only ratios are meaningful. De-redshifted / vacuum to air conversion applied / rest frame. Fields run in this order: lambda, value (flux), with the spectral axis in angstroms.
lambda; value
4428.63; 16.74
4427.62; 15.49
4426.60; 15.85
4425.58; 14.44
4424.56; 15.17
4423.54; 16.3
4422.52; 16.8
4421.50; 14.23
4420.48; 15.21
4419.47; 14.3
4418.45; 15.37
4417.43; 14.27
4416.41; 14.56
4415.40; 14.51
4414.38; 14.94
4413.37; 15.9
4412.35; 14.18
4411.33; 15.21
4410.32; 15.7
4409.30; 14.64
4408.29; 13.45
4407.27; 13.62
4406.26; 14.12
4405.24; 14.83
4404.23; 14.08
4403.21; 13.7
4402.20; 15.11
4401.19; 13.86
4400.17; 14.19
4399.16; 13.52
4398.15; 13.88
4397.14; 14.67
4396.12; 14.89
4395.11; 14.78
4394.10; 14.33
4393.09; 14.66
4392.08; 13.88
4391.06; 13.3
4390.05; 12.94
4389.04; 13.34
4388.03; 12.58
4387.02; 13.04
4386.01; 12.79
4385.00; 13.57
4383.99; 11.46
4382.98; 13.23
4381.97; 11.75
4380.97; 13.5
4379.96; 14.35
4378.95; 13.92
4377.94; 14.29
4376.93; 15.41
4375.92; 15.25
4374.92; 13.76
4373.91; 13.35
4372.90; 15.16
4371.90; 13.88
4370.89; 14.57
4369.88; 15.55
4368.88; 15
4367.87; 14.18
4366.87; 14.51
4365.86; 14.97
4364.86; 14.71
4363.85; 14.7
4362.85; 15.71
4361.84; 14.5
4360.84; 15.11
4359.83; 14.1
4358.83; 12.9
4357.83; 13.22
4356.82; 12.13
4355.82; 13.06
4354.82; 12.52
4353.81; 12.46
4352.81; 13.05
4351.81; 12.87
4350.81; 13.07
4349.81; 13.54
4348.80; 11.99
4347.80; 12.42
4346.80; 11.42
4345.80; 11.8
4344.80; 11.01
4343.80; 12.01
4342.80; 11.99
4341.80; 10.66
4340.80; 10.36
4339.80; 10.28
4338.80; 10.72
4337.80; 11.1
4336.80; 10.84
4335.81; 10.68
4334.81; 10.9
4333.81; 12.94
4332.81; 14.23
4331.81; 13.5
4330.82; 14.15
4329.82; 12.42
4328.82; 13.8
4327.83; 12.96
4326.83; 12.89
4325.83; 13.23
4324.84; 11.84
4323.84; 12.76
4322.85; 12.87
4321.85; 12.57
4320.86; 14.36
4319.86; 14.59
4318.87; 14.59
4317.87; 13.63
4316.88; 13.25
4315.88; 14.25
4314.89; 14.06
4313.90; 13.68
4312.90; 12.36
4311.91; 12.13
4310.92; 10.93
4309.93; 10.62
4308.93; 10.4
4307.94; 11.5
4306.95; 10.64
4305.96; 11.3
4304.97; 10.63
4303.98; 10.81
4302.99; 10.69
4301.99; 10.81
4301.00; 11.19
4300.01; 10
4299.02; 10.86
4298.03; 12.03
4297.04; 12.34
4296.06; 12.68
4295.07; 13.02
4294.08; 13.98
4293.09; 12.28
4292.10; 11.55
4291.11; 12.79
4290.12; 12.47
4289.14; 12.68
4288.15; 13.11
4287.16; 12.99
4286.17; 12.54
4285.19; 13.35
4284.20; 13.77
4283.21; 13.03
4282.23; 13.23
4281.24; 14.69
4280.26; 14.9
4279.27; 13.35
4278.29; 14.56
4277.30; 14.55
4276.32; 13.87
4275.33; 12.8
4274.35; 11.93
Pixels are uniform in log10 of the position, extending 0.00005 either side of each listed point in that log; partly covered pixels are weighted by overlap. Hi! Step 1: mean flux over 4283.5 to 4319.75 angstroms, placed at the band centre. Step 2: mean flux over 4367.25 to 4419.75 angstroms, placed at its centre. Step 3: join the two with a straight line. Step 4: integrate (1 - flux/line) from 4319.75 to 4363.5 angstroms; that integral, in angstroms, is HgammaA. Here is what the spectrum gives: 1.5 angstroms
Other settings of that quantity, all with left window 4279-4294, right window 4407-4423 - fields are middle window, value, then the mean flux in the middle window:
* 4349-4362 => 0.8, 13.2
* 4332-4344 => 2.1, 11.4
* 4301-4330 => 2.4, 12.4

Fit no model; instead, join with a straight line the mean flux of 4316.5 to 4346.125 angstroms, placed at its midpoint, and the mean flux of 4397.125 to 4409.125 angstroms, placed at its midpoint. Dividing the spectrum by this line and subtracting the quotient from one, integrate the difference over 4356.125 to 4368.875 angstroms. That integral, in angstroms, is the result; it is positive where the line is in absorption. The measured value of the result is -1.1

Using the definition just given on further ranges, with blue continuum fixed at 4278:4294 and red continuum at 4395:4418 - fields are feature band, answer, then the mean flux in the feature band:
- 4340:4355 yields 2.0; 12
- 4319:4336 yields 0.7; 13.1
